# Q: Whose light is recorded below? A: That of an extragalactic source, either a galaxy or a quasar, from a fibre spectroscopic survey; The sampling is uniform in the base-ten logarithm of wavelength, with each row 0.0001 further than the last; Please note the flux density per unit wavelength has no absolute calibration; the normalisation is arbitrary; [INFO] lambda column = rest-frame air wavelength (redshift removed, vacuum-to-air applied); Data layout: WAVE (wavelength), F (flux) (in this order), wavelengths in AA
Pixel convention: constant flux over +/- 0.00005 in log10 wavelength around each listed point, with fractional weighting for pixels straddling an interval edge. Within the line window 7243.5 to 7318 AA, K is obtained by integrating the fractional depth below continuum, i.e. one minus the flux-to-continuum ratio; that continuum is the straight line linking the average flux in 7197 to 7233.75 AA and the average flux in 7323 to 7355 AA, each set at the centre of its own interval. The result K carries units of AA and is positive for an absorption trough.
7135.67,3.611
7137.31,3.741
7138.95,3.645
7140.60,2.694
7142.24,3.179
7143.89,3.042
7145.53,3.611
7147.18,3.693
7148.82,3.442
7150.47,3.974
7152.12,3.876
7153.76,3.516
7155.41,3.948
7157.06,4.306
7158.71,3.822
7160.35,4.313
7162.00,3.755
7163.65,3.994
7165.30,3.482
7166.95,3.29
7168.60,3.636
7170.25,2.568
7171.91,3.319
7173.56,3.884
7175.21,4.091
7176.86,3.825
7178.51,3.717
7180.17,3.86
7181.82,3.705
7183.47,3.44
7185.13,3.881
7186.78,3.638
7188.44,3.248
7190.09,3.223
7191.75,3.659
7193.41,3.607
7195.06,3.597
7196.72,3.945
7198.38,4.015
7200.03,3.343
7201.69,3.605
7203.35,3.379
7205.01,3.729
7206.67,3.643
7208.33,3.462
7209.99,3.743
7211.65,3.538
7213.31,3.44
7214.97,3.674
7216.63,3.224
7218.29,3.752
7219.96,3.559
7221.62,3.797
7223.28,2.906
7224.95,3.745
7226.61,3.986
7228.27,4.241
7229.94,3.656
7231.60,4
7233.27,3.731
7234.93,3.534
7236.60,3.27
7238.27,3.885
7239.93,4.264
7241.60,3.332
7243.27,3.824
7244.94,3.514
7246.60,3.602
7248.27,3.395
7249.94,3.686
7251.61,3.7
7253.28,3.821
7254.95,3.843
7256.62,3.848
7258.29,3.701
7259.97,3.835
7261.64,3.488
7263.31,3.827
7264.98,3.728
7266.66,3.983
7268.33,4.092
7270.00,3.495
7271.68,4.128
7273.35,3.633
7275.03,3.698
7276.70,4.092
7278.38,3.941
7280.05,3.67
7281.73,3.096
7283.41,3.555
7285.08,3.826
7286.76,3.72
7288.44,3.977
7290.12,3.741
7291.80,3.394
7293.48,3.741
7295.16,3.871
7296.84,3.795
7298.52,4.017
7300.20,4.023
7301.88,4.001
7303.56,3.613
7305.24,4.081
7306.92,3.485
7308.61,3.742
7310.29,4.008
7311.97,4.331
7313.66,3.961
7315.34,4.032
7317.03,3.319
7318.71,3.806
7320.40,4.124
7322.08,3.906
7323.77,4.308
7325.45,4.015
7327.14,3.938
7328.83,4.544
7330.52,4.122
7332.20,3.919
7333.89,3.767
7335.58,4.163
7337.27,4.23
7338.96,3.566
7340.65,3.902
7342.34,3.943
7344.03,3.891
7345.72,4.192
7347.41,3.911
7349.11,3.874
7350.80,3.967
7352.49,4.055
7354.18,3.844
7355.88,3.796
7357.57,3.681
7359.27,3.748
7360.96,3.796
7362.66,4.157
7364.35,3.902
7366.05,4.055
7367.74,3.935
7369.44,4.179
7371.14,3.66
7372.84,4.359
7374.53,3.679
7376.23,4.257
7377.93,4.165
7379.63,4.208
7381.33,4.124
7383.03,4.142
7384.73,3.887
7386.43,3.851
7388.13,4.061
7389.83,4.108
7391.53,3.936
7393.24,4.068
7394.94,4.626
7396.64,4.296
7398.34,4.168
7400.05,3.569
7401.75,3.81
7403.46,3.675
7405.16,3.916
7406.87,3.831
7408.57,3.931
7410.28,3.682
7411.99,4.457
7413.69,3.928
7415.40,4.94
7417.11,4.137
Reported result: 1.2 AA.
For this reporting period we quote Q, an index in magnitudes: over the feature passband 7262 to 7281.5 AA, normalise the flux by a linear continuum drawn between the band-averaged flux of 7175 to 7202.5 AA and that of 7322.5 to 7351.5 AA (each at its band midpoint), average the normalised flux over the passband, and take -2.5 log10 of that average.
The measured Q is 0.01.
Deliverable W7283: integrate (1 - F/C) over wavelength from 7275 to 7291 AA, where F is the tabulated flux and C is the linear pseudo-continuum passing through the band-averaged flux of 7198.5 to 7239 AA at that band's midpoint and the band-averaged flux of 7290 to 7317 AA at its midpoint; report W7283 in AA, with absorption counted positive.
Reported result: 0.3 AA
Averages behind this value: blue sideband 3.62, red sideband 3.85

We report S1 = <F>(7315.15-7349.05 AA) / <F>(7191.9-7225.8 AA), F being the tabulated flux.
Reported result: 1.11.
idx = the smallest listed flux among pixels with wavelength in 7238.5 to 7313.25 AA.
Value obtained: 3.096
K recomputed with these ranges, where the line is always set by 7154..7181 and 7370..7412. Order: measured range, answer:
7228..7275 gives 1.1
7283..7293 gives 0.4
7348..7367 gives 0.3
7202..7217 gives 0.9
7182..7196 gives 0.8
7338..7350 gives 0.2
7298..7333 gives -0.4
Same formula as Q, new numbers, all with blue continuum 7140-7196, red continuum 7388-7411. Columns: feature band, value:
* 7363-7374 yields -0.02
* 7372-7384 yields -0.05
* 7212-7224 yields 0.06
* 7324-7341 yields -0.04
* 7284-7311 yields 0.00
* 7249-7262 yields 0.00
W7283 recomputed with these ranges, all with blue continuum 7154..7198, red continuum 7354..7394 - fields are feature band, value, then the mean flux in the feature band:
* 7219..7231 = 0.2 AA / 3.7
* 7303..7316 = -0.1 AA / 3.91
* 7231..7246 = 0.3 AA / 3.7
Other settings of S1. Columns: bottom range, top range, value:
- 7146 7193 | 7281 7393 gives 1.07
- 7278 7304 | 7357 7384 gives 1.07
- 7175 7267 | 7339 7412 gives 1.08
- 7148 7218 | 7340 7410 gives 1.09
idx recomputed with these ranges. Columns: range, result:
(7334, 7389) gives 3.566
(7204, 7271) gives 2.906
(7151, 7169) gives 3.29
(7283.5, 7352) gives 3.319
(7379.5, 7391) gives 3.851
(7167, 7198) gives 2.568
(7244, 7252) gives 3.395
